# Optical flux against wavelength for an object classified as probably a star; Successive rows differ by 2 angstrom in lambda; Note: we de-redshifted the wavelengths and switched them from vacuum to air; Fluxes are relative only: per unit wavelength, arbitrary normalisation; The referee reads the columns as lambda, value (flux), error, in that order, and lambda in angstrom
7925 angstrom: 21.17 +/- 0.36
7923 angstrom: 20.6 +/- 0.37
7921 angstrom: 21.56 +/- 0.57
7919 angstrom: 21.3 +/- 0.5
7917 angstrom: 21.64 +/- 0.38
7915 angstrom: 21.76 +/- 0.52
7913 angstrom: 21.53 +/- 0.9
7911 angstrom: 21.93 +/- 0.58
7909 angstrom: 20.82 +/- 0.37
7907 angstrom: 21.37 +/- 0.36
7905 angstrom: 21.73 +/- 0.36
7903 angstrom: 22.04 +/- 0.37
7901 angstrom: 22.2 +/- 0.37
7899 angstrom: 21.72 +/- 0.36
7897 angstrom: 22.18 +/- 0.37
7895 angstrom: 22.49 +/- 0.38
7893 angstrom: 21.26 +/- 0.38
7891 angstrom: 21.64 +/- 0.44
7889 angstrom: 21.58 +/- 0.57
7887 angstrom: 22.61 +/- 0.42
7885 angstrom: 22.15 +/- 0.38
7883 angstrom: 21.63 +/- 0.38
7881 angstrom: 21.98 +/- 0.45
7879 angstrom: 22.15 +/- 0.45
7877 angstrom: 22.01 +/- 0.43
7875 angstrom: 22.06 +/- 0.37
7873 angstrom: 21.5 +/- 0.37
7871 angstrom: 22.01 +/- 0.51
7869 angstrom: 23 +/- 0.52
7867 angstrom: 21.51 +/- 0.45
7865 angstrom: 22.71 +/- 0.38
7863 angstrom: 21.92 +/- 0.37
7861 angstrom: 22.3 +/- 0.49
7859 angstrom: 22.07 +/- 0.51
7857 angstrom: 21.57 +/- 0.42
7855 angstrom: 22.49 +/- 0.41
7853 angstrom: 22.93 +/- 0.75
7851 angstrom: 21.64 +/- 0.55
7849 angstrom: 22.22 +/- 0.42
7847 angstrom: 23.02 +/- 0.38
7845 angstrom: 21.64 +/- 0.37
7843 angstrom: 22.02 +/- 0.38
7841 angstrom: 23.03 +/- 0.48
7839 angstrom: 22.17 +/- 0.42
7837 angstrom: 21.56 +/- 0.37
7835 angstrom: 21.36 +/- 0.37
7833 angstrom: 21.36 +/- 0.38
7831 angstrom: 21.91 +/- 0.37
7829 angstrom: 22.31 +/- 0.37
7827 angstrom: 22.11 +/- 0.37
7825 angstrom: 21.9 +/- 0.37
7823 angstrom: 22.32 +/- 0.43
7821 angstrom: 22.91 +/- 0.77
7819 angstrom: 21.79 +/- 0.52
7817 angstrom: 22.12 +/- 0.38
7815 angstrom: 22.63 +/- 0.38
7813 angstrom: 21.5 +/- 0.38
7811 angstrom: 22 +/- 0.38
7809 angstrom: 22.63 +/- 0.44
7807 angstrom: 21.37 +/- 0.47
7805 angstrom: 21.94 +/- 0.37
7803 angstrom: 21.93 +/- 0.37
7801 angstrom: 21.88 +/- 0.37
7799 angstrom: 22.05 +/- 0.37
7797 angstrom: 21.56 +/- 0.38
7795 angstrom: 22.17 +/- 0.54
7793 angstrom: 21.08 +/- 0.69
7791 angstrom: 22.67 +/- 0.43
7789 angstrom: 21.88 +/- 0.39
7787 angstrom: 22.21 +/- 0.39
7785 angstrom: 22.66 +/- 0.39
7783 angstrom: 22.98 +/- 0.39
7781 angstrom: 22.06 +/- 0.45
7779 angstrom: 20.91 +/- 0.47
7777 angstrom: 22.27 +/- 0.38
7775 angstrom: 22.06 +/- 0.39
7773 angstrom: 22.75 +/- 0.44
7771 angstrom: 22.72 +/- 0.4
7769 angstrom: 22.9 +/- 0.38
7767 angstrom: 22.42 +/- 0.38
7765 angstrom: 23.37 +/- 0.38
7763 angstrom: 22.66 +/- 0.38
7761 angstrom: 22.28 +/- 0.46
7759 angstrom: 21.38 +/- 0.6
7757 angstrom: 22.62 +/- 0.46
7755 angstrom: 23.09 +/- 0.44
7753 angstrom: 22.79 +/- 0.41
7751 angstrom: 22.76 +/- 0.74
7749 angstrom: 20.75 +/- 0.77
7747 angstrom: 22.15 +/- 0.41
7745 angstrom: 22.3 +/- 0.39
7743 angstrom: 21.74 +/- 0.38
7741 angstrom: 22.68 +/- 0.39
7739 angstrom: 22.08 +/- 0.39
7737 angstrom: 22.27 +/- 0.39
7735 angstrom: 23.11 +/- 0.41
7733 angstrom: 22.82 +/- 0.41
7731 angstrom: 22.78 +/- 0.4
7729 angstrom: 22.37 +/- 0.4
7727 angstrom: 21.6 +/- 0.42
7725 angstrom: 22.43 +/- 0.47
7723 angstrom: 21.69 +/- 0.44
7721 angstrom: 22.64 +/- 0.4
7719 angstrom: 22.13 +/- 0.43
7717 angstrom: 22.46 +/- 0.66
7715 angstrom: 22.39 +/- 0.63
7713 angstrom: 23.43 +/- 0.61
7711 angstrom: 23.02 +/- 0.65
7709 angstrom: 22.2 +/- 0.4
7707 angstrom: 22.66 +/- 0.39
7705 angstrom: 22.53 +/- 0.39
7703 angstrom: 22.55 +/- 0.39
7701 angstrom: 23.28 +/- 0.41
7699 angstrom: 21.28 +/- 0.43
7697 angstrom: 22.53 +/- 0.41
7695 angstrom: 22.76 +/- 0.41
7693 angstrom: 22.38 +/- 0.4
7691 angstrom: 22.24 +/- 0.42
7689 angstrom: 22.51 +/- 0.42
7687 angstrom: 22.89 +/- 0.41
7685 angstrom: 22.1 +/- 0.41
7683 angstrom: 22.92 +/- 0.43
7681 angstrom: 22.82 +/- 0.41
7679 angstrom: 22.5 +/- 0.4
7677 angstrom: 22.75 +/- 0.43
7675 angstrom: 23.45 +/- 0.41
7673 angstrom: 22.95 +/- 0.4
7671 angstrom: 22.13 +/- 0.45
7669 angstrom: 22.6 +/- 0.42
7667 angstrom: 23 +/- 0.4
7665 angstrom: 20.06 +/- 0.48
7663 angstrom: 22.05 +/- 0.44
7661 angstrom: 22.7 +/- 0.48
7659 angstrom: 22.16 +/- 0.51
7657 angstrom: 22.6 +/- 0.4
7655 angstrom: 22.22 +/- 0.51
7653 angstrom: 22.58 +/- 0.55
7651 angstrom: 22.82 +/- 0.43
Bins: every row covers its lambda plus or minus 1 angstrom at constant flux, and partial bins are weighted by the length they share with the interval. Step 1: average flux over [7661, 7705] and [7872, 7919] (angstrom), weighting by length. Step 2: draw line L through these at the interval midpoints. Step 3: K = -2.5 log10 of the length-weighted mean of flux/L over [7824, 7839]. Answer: 0.01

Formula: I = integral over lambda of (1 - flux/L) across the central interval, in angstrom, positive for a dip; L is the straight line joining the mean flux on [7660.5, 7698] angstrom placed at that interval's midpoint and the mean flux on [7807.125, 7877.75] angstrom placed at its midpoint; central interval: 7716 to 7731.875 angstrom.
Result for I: 0.09 angstrom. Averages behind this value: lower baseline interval 22.5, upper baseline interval 22.1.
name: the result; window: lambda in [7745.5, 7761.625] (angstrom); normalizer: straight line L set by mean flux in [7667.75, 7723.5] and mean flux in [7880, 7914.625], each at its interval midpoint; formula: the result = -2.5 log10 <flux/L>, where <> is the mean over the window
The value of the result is 0.01 mag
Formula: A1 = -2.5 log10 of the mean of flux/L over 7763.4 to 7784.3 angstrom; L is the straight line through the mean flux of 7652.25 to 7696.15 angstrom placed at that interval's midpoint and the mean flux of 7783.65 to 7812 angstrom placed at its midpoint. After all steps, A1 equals -0.02 mag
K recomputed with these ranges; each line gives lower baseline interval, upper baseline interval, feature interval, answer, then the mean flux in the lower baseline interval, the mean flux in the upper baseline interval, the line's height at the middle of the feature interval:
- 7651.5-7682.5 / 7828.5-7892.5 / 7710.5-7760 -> -0.003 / 22.5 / 22.1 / 22.3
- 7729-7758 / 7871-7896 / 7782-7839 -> 0.008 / 22.4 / 21.9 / 22.2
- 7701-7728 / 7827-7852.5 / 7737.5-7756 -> 0.005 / 22.5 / 22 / 22.4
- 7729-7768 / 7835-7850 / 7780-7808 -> 0.013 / 22.4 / 22.2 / 22.3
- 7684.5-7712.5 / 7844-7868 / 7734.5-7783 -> 0.002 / 22.5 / 22.2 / 22.4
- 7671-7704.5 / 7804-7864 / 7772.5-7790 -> 0.005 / 22.6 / 22.1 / 22.3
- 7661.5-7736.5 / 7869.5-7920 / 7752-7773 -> -0.017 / 22.5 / 21.8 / 22.3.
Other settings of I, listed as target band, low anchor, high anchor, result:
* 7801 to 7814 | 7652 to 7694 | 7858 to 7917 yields 0.1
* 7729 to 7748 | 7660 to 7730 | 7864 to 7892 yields -0.1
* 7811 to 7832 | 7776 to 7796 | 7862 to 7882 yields -0.1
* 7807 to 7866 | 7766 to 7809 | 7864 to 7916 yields -0.3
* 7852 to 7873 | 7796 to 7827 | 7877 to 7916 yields -0.3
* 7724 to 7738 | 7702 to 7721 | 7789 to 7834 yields 0.0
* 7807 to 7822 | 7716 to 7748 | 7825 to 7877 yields 0.0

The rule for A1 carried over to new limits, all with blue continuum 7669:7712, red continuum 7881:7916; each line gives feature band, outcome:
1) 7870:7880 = 0.00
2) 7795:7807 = 0.02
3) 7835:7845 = 0.00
